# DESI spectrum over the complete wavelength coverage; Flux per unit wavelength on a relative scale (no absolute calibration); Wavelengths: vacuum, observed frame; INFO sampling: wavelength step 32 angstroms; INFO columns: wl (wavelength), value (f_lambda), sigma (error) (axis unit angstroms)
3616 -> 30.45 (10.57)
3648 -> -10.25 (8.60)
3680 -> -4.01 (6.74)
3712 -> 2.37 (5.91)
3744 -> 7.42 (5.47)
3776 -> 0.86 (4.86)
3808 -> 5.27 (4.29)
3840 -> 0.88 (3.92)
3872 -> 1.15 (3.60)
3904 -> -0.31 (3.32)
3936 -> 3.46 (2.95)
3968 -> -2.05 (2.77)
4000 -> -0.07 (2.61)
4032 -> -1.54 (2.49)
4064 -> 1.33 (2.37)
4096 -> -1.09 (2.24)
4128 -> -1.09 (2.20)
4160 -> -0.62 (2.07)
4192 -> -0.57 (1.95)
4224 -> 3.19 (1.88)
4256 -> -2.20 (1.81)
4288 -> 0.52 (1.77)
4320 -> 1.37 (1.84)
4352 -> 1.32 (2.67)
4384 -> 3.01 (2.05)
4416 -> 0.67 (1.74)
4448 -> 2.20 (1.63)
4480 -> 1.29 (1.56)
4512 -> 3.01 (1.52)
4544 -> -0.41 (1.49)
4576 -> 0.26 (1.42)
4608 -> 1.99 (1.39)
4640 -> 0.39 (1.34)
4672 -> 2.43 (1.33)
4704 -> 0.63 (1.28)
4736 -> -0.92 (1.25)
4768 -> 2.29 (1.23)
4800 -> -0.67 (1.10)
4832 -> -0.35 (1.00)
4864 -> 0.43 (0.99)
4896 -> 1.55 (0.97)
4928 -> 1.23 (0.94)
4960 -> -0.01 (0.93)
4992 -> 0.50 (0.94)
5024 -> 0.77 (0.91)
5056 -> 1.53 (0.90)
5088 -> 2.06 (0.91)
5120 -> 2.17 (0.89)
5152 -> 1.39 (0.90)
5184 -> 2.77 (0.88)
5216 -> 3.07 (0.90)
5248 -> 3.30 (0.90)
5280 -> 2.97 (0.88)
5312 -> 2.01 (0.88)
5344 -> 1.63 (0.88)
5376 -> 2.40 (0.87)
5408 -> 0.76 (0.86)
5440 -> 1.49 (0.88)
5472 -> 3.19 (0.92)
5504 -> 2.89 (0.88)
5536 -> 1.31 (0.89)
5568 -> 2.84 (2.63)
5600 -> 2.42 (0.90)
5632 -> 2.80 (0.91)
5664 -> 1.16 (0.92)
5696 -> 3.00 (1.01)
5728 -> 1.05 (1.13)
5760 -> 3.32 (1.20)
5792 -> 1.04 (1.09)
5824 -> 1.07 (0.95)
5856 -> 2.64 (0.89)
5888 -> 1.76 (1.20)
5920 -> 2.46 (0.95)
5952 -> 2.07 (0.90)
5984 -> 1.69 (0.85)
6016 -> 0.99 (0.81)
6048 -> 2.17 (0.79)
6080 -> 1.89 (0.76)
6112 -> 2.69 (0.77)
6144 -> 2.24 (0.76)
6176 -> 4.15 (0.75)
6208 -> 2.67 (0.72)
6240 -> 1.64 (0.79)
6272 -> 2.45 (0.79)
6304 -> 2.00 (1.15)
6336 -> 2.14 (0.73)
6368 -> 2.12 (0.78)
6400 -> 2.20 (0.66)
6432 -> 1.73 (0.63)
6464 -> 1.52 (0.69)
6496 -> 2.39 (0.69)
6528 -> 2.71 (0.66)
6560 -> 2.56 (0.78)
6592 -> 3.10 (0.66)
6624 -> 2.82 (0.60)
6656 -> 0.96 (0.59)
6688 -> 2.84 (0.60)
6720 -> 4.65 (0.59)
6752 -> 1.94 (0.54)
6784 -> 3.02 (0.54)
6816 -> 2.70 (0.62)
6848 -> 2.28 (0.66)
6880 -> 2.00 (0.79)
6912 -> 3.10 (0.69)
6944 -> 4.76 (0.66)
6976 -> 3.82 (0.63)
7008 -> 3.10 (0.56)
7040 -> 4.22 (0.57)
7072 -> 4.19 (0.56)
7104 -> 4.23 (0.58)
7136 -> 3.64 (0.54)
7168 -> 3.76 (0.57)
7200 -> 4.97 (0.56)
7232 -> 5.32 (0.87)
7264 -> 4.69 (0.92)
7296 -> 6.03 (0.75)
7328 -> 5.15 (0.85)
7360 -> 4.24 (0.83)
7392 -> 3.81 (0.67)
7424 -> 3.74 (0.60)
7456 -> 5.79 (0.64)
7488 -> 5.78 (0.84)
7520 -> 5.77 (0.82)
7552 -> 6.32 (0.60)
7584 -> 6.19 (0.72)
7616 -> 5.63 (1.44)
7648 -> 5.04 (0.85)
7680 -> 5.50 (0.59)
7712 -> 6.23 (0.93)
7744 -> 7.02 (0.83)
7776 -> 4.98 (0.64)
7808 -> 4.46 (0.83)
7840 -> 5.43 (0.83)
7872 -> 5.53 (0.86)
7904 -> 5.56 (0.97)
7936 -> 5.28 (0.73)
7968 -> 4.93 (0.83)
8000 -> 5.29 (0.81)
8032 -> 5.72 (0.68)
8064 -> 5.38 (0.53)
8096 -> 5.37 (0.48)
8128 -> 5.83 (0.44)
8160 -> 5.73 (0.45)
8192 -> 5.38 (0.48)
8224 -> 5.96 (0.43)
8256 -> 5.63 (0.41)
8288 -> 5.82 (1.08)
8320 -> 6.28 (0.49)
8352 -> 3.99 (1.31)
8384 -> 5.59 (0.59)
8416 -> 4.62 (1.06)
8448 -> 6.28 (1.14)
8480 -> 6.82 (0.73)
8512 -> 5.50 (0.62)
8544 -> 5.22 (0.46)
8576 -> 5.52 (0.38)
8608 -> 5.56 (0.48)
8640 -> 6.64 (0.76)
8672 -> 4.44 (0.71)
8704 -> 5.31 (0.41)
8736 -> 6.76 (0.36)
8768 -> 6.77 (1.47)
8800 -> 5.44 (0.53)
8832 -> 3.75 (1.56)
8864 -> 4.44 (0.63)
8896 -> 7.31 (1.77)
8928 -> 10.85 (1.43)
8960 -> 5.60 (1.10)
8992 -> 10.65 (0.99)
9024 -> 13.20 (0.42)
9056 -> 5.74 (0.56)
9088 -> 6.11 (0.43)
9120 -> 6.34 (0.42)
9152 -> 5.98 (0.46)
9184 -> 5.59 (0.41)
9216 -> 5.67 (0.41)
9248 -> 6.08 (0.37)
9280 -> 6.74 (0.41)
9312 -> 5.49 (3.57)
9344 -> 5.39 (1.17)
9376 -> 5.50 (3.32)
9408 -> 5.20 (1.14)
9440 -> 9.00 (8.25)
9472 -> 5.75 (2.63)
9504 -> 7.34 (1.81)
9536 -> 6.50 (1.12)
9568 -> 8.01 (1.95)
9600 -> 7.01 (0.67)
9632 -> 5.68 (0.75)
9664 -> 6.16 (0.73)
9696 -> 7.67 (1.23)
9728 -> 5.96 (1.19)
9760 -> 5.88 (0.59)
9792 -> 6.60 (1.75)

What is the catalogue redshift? 0.80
